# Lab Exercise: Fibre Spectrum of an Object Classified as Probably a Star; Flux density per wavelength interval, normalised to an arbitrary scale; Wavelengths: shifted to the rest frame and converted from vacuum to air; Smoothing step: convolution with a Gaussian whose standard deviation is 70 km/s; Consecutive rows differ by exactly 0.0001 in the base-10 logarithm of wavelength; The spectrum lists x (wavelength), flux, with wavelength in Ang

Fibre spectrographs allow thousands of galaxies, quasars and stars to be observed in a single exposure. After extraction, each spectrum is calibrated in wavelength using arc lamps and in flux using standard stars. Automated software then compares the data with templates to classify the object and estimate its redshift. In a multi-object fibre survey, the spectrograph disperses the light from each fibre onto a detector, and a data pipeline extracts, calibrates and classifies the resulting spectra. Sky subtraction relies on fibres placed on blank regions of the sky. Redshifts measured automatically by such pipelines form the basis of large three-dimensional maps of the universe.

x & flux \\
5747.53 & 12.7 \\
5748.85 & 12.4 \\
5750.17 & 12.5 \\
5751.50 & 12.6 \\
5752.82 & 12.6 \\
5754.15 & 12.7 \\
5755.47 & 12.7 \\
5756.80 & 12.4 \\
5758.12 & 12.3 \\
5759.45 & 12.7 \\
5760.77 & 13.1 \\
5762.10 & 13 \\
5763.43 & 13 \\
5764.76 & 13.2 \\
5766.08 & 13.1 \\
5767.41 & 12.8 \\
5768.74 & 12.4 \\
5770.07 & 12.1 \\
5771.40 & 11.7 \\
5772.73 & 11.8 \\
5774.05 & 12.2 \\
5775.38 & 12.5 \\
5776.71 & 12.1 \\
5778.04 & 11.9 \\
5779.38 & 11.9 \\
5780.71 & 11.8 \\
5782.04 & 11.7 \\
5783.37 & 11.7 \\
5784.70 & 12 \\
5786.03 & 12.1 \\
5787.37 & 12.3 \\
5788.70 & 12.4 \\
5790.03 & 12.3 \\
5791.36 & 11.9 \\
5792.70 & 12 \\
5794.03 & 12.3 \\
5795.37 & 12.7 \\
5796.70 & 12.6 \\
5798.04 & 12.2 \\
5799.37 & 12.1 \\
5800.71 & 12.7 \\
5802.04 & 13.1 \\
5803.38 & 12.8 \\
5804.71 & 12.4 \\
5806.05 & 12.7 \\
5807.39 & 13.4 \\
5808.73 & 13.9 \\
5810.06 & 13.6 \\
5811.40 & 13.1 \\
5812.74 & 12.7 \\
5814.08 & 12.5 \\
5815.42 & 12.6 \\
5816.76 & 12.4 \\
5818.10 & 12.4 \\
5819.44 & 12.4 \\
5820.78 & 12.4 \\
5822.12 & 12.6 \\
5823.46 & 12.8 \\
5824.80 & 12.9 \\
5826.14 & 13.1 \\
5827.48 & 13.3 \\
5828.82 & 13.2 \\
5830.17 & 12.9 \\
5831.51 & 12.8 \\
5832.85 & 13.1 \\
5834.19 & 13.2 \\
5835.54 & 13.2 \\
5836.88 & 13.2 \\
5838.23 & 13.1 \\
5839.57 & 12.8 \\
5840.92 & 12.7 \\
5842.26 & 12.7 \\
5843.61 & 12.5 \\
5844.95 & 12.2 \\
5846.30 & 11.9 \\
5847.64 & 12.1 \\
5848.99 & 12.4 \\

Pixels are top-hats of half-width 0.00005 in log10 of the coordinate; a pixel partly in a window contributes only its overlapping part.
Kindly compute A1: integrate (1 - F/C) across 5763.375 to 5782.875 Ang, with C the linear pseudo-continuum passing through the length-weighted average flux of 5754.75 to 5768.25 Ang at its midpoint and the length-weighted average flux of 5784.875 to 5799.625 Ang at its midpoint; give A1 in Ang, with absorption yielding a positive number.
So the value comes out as 0.56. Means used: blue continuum 12.8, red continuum 12.3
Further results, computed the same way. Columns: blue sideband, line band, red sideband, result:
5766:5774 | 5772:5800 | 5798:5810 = 0.97 Ang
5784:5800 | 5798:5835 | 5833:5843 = -0.61 Ang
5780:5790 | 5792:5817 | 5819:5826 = -0.75 Ang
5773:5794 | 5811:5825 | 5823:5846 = 0.04 Ang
